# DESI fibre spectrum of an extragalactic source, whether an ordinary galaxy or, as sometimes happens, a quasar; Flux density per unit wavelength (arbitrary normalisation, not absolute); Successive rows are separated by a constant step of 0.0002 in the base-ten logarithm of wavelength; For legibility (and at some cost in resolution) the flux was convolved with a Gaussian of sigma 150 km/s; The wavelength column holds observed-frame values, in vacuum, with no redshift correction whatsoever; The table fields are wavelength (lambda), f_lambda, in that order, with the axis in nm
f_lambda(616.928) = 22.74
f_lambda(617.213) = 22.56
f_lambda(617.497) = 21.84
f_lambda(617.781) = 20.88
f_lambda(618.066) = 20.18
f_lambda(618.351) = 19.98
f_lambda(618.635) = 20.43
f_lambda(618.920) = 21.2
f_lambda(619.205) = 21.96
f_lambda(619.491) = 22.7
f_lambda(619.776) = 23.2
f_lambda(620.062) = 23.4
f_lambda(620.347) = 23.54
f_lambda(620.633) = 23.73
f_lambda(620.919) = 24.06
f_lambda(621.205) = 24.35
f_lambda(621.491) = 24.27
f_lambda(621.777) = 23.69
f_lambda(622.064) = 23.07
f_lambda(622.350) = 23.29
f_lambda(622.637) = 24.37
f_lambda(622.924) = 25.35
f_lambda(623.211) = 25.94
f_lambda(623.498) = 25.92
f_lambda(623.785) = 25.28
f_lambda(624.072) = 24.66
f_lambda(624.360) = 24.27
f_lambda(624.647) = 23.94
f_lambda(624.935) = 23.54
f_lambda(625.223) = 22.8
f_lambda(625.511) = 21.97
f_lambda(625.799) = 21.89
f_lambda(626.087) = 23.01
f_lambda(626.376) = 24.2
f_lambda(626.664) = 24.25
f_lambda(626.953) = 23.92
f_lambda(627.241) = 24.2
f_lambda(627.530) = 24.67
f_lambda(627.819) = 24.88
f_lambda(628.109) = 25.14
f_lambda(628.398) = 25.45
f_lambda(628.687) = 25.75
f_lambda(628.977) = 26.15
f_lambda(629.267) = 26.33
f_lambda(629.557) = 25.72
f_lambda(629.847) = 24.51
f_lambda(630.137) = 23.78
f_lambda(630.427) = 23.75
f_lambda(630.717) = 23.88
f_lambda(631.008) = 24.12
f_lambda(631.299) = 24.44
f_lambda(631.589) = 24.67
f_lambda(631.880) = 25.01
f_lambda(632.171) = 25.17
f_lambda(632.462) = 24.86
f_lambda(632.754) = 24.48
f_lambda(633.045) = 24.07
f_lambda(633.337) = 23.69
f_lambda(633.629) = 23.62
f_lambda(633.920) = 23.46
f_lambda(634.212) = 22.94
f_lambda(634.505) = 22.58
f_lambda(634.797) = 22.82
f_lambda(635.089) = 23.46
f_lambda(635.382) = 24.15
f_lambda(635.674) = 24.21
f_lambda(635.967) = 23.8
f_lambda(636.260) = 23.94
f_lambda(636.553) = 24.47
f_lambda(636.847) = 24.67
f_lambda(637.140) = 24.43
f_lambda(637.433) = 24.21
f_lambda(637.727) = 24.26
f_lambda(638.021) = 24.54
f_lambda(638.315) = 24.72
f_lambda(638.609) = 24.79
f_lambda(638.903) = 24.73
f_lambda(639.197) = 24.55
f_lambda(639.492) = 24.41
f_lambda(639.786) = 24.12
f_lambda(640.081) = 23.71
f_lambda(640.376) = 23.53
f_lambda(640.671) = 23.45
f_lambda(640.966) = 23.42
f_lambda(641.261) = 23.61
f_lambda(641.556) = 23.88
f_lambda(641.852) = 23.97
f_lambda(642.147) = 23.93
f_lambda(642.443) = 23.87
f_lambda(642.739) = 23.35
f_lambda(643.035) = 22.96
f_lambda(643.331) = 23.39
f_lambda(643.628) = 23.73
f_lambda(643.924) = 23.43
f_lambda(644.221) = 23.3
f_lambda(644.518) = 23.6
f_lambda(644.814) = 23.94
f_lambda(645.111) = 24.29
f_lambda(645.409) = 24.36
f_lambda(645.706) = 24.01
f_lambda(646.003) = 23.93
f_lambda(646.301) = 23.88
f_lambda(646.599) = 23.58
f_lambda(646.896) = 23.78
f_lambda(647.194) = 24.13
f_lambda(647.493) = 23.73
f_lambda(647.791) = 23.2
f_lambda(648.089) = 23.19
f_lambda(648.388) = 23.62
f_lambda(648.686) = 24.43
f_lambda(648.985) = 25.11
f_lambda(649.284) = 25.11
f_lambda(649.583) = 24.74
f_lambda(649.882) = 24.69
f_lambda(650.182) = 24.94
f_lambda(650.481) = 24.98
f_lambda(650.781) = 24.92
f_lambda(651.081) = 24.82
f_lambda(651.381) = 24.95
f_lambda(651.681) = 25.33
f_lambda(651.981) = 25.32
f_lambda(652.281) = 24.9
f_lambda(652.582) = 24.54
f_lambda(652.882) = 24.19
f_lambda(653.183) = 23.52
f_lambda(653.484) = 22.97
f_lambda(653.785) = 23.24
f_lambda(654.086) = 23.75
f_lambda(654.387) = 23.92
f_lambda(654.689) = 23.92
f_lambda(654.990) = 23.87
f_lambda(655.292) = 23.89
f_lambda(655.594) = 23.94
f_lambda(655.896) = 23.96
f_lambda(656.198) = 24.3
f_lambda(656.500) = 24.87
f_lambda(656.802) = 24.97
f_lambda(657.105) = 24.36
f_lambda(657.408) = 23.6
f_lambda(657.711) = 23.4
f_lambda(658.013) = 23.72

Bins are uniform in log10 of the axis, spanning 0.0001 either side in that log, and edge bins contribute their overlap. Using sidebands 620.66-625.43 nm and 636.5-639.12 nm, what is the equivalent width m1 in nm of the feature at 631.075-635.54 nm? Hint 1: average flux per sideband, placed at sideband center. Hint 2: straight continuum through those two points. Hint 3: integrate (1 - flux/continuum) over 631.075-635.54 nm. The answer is 0.09 nm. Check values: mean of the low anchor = 24.3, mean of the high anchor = 24.5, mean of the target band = 24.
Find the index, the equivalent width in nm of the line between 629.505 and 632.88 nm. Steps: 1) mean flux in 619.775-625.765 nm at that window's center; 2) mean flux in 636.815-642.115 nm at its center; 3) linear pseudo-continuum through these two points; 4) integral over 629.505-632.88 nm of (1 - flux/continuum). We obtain -0.06 nm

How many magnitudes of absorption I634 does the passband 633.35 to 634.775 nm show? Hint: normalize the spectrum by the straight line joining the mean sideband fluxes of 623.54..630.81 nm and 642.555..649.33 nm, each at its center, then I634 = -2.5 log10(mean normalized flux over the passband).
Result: 0.04 mag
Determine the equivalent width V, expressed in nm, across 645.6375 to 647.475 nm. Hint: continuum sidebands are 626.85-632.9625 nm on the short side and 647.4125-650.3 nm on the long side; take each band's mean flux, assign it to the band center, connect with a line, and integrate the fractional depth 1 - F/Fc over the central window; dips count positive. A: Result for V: 0.04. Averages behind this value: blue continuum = 24.8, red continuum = 24.3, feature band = 23.9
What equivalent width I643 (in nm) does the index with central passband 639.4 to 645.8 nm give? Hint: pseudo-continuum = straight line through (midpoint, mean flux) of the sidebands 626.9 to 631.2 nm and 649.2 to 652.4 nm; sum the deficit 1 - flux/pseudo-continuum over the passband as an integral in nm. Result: 0.30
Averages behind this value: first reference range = 24.8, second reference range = 25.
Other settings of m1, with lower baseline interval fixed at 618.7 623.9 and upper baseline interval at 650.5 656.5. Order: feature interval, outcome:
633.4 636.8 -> 0.05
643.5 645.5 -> 0.03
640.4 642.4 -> 0.03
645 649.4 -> 0.03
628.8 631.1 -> -0.09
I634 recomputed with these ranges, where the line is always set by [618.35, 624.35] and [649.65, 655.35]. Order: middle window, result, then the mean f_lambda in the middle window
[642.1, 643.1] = 0.028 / 23.5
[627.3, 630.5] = -0.057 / 25.1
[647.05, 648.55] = 0.031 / 23.6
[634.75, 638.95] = -0.010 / 24.2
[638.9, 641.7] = 0.008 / 23.9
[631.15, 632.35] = -0.042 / 24.8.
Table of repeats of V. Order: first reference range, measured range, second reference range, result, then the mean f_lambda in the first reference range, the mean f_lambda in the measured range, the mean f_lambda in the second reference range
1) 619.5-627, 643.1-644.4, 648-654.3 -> 0.05 nm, 23.9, 23.4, 24.4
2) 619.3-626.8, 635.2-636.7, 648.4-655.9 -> 0.00 nm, 23.9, 24.1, 24.4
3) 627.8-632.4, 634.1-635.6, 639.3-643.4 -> 0.07 nm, 24.9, 23.2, 23.7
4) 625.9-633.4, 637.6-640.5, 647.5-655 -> 0.02 nm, 24.6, 24.3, 24.3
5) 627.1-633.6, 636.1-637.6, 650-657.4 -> 0.02 nm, 24.7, 24.3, 24.3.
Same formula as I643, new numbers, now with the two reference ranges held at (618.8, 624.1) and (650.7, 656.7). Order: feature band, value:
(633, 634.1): 0.02 nm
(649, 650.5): -0.04 nm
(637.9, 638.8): -0.02 nm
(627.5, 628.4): -0.04 nm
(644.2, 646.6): 0.02 nm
